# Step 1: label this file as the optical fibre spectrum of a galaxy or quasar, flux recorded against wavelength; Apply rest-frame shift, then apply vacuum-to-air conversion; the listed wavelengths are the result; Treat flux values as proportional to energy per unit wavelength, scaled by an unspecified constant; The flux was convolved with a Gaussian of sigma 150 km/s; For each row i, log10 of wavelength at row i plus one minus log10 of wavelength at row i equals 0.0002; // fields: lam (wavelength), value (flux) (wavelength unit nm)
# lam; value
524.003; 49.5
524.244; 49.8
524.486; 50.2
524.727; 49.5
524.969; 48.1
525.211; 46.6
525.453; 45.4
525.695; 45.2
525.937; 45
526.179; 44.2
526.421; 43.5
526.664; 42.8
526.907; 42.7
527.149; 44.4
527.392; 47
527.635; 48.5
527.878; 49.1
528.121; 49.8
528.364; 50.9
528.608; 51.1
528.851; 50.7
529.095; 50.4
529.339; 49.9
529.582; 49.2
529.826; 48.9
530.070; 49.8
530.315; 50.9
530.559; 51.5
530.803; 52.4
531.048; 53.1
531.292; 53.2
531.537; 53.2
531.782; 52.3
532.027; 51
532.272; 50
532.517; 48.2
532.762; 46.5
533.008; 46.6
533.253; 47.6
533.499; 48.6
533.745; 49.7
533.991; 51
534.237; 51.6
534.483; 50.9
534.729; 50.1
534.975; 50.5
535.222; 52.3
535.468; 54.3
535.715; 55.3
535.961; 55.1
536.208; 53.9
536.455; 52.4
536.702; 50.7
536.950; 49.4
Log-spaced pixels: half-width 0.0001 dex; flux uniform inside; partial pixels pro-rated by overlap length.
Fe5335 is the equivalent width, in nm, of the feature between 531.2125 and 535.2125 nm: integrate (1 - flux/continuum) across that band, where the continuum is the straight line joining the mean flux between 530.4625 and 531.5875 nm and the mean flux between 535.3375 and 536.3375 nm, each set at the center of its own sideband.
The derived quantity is 0.260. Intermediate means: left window 52.7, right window 54.7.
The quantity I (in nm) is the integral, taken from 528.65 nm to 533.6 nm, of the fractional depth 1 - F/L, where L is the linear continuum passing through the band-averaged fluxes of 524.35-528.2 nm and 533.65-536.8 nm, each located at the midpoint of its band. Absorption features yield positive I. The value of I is -0.07 nm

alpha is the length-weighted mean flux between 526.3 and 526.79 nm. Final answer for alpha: 43.1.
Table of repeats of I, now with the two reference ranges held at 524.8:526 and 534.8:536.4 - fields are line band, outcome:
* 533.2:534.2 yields 0.05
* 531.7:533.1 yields 0.06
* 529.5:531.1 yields -0.03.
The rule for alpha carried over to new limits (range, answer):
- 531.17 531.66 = 53.2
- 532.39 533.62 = 47.5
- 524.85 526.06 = 46.1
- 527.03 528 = 47.3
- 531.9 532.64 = 49.8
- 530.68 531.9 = 52.8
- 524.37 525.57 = 48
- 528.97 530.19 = 49.6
